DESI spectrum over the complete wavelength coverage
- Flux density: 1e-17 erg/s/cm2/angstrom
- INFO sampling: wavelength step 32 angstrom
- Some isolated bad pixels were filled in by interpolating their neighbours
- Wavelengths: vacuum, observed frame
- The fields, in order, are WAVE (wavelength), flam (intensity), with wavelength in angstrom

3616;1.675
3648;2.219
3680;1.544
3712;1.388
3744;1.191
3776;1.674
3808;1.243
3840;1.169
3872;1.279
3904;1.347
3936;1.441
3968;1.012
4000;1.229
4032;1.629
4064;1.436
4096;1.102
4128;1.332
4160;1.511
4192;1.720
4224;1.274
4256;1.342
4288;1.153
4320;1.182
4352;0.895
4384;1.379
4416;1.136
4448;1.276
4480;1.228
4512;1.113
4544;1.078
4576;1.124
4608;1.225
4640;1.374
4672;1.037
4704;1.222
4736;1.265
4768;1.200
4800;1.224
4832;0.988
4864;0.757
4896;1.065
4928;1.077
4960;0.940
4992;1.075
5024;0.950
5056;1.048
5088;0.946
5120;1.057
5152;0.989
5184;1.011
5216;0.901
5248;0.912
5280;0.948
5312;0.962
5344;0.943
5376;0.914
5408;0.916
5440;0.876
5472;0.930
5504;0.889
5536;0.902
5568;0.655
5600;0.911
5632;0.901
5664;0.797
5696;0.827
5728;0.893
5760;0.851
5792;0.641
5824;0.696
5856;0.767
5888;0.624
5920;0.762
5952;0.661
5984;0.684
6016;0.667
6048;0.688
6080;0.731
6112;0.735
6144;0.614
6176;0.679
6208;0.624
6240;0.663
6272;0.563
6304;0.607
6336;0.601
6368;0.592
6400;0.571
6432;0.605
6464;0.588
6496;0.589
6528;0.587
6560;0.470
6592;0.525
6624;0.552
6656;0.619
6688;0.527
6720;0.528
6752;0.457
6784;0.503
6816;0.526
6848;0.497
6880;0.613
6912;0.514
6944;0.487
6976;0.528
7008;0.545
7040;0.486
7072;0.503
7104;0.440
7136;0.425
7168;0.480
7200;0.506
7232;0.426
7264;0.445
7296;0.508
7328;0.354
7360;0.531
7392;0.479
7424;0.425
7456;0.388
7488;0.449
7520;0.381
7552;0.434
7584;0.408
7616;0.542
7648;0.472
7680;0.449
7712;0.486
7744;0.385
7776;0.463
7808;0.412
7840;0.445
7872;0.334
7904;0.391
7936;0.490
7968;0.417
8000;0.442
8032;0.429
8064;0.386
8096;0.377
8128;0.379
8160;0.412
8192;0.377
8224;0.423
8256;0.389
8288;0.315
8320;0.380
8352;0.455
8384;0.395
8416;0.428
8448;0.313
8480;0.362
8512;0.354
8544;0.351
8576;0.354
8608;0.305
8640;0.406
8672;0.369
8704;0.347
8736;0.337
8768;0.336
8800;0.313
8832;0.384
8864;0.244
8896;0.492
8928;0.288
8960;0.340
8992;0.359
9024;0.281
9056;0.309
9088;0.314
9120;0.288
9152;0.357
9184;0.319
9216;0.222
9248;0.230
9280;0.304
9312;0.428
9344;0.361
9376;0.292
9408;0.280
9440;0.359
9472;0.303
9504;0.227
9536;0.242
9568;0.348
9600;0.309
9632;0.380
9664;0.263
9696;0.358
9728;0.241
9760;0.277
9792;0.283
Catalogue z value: 0.001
